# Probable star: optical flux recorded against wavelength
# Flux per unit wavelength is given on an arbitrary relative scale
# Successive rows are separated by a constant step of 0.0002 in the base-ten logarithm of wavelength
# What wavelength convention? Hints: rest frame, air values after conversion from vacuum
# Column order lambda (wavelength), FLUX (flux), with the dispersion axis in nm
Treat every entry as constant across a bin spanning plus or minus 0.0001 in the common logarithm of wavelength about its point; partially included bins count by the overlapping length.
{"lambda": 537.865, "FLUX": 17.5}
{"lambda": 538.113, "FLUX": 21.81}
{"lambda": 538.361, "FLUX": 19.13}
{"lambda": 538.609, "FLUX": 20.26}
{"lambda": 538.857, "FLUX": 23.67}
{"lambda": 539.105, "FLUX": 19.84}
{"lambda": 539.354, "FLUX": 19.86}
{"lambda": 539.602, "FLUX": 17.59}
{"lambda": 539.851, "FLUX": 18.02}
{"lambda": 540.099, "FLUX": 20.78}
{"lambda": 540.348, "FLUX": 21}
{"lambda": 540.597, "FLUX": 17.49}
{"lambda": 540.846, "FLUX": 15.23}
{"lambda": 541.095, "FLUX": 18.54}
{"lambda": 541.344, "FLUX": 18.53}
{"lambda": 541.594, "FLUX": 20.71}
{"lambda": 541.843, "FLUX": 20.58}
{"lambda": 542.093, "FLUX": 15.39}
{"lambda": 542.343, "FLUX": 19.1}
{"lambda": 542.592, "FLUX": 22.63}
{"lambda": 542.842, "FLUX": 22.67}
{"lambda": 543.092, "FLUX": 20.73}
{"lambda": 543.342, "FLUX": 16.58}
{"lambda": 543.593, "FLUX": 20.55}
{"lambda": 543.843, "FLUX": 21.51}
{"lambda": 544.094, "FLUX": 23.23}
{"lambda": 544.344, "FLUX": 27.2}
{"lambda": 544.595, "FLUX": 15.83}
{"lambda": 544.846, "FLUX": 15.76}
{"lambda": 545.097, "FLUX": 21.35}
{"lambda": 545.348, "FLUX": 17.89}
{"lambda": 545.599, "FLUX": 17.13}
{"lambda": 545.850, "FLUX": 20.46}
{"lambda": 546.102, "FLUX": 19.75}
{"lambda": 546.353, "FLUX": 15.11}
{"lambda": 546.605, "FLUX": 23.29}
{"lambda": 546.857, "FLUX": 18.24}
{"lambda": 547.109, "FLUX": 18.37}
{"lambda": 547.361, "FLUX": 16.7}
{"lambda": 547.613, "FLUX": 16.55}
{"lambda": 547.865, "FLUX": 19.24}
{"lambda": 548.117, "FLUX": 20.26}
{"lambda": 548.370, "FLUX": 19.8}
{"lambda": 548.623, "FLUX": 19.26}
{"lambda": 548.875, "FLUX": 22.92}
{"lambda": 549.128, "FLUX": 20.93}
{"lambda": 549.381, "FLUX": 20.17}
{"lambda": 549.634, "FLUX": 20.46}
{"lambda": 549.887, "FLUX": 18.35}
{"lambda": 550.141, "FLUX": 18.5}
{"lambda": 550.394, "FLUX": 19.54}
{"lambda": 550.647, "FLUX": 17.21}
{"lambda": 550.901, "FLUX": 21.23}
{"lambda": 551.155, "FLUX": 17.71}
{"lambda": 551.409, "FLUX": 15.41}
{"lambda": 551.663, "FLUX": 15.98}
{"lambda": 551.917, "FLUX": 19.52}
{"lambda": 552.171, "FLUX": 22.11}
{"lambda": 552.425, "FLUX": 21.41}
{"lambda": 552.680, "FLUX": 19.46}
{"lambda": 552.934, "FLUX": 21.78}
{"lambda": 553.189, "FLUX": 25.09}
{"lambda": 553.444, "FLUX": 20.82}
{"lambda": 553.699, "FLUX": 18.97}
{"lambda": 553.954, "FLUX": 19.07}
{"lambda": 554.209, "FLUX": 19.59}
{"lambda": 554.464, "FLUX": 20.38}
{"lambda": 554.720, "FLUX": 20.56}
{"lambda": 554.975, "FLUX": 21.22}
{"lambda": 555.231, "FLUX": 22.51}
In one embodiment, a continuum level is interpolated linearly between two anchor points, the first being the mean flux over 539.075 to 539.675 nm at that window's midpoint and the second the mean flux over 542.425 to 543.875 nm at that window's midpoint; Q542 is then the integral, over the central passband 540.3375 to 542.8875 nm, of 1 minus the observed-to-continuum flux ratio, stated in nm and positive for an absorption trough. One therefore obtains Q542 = 0.12 nm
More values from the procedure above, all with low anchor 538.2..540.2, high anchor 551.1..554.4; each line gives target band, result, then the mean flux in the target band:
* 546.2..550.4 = 0.12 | 19.3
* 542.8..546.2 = -0.02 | 20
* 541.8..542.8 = 0.01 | 19.6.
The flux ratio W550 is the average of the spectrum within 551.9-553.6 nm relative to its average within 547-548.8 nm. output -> 1.15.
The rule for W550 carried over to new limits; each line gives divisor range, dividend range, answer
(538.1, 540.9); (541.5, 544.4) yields 1.06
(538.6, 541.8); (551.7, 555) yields 1.07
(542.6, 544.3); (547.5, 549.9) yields 0.93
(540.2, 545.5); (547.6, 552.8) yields 0.99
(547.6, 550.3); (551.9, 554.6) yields 1.05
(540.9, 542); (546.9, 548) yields 0.93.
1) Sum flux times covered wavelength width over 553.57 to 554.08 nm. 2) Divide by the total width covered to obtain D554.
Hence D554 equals 19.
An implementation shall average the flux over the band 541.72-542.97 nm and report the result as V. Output 20.1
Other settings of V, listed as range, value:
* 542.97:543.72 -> 19.3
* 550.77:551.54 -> 18.1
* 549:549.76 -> 20.5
